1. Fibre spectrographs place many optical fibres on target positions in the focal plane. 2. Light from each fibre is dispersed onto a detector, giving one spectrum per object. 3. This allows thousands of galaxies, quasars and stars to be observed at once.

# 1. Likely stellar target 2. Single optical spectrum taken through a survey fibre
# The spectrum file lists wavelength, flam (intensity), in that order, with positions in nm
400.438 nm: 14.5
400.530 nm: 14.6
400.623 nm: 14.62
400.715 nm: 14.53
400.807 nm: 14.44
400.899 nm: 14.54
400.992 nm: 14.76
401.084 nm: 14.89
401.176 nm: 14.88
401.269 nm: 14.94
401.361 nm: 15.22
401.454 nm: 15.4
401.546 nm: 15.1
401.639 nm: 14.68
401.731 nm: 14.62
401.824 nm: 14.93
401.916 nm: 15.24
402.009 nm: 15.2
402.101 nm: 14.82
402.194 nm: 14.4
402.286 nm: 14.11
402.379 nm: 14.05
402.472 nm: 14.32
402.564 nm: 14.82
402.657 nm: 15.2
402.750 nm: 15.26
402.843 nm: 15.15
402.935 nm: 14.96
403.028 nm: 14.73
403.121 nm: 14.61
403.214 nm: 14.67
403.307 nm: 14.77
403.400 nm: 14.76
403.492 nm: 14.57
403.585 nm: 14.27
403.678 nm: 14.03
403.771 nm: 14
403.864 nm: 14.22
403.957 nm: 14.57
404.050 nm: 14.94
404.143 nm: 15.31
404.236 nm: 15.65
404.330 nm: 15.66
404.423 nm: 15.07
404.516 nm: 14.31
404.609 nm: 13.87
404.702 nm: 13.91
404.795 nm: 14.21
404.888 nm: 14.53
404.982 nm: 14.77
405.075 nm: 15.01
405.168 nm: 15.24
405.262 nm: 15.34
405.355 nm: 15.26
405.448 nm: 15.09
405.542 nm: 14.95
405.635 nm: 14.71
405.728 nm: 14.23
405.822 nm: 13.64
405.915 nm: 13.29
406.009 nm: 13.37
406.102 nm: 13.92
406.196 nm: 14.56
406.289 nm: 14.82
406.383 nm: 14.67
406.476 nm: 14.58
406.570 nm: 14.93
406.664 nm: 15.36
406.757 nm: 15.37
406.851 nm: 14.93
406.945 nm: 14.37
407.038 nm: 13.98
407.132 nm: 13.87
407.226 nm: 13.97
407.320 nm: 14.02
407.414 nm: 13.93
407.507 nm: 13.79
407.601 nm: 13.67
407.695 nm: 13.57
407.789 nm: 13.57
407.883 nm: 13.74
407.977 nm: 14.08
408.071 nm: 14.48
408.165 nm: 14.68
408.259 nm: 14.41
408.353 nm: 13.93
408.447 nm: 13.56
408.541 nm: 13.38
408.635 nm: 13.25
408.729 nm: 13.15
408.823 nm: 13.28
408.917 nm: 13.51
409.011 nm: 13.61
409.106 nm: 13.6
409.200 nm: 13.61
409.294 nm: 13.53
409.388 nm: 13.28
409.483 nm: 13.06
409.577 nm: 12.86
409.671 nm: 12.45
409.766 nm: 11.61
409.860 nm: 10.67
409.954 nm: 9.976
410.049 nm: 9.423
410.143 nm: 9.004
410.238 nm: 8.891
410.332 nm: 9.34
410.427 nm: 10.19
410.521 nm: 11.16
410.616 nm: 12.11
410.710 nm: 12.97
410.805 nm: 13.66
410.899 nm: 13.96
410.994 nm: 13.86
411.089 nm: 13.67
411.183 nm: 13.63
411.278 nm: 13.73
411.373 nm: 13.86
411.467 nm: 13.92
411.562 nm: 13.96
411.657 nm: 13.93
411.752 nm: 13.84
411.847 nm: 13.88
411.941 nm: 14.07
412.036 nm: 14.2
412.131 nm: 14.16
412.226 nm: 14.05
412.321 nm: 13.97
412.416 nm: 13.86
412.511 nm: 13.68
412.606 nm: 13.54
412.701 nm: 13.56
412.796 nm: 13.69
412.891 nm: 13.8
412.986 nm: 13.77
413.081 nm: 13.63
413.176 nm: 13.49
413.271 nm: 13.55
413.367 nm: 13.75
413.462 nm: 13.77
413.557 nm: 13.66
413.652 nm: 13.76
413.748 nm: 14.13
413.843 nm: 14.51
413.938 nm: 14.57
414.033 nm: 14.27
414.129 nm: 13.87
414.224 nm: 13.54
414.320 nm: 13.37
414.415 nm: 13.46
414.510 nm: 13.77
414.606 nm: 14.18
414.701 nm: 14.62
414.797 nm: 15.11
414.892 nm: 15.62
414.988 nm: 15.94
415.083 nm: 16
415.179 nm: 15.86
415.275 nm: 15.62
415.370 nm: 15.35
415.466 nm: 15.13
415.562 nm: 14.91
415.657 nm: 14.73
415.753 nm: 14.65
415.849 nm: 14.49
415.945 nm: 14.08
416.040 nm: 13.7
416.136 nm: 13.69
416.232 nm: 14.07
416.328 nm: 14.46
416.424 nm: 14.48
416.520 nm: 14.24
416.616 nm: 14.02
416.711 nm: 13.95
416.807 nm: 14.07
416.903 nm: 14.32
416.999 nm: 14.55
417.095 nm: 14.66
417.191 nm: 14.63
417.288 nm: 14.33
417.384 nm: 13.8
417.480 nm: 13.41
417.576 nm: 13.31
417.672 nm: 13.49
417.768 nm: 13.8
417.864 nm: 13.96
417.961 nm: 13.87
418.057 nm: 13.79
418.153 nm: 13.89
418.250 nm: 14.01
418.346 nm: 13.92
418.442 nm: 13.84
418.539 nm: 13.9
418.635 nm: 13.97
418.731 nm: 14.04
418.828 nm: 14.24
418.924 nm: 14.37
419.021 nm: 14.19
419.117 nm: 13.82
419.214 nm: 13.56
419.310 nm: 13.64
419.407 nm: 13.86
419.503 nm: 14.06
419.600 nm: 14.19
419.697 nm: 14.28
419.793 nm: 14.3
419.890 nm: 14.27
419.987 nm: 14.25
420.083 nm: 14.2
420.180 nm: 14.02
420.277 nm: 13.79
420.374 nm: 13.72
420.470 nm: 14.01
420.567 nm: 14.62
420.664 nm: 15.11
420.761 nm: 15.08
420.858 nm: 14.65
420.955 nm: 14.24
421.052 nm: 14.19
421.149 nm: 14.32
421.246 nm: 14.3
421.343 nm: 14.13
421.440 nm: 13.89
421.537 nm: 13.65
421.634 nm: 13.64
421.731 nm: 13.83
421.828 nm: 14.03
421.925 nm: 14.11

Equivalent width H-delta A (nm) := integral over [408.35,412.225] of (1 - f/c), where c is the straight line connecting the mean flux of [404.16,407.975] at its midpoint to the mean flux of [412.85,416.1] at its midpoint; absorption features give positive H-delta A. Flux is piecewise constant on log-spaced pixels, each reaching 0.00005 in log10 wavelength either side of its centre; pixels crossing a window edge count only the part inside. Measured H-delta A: 0.439 nm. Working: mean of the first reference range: 14.4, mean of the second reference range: 14.4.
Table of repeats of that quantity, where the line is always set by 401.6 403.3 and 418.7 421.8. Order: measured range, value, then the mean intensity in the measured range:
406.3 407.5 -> 0.01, 14.5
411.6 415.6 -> 0.04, 14.2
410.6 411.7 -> 0.06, 13.7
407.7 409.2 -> 0.08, 13.7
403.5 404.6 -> 0.00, 14.7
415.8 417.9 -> 0.03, 14.1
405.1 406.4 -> 0.01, 14.5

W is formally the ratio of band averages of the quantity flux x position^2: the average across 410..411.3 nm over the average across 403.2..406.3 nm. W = 0.83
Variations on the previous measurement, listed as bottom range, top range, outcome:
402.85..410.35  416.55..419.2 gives 1.07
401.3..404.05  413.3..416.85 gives 1.04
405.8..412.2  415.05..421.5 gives 1.12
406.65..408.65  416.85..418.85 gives 1.04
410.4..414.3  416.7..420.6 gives 1.06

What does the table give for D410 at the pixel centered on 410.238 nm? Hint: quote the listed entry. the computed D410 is 8.891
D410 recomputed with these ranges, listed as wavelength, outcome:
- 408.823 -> 13.28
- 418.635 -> 13.97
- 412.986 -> 13.77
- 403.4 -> 14.76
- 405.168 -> 15.24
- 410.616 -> 12.11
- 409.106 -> 13.6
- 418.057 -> 13.79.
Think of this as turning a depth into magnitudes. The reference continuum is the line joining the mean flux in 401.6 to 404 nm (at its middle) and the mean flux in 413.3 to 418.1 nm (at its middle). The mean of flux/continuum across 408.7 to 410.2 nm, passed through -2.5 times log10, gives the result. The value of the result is 0.18 mag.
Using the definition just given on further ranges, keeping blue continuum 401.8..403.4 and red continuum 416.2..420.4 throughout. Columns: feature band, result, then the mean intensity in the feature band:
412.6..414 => 0.034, 13.8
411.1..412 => 0.037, 13.9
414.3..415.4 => -0.056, 15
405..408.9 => 0.025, 14.2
